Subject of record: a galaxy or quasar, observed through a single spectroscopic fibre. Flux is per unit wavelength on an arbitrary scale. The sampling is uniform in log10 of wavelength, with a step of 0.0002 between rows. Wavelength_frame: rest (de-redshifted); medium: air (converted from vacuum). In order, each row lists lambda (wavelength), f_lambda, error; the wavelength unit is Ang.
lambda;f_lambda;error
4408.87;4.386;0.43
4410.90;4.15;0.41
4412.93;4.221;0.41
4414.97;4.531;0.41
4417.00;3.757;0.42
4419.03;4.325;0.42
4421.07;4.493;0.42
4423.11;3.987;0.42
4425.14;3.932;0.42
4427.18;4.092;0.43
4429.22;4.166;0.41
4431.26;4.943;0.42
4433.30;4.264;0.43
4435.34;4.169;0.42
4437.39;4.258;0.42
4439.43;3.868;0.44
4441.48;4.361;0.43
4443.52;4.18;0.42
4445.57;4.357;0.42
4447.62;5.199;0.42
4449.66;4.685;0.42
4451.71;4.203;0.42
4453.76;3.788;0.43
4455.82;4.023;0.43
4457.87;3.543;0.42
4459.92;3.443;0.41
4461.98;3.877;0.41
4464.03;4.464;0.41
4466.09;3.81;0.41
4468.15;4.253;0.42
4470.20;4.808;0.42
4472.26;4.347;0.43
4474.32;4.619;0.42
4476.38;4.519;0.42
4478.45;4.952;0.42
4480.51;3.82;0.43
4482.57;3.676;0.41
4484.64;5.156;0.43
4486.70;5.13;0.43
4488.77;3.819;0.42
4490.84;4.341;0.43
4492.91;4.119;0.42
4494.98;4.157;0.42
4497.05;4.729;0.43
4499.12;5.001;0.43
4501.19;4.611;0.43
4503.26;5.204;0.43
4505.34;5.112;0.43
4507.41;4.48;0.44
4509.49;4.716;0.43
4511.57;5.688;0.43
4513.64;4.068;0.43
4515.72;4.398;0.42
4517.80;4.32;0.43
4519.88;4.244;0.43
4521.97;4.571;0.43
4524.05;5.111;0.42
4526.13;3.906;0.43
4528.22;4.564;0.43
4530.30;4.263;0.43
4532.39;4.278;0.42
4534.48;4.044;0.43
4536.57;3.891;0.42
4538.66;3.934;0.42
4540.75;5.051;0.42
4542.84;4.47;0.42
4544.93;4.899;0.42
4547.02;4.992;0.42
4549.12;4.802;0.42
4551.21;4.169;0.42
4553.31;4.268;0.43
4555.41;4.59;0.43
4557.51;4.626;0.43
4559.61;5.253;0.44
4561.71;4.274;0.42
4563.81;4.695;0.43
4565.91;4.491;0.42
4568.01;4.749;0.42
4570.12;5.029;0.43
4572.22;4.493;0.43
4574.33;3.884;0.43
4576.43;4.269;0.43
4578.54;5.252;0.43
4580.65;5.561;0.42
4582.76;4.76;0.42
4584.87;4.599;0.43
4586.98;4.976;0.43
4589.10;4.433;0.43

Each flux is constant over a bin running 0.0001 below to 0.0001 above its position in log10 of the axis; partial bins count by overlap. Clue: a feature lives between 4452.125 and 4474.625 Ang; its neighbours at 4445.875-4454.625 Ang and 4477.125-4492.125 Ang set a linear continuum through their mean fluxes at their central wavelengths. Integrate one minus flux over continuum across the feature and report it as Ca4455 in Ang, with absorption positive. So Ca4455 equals 1.9 Ang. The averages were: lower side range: 4.48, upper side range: 4.41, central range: 4.07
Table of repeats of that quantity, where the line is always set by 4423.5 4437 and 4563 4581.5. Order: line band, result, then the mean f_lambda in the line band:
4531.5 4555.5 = 0.9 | 4.44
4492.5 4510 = -0.9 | 4.7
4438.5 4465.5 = 1.1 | 4.15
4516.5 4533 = 0.5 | 4.41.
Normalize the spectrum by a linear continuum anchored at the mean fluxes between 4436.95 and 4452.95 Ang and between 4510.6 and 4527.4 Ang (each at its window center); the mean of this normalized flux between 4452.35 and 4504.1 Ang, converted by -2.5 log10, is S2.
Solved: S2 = 0.032 mag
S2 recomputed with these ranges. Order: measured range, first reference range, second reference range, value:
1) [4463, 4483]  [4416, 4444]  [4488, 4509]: 0.02 mag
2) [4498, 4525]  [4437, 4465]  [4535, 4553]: -0.08 mag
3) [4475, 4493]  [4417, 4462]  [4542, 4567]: -0.01 mag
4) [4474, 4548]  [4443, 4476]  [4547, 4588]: -0.02 mag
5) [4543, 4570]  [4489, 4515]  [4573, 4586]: 0.01 mag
